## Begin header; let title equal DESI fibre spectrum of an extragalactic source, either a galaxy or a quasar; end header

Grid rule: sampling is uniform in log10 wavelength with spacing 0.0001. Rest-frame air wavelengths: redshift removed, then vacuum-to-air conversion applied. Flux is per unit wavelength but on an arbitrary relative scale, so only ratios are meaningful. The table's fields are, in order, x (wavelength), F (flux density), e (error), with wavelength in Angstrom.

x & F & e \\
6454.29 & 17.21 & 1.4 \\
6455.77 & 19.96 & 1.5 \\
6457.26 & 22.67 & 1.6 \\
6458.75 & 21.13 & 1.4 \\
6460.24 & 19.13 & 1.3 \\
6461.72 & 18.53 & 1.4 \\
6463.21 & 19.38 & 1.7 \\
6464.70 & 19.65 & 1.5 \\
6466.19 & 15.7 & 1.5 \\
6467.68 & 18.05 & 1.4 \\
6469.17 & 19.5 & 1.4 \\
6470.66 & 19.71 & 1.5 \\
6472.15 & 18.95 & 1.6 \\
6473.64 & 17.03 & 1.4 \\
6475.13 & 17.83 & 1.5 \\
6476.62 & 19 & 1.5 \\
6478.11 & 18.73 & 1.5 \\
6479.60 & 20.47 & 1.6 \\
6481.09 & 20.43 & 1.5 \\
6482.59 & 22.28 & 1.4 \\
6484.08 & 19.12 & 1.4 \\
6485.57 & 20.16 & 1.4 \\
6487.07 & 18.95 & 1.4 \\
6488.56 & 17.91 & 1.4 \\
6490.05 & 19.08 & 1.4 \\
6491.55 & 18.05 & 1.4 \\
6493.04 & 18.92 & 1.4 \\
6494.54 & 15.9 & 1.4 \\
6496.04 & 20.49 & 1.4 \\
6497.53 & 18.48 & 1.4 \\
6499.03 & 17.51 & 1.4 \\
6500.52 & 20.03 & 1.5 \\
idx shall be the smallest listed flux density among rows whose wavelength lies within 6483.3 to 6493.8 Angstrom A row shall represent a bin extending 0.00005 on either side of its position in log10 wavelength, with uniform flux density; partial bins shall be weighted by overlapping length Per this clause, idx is 17.91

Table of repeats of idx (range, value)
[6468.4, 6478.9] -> 17.03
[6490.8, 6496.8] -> 15.9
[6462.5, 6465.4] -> 19.38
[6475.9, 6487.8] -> 18.73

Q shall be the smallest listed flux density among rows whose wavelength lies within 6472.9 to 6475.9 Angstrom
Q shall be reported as 17.03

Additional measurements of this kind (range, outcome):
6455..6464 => 18.53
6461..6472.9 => 15.7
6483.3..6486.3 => 19.12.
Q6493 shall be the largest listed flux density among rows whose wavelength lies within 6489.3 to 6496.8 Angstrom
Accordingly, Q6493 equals 20.49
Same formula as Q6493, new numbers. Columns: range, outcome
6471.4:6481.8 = 20.47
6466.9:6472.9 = 19.71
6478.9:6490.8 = 22.28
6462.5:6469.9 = 19.65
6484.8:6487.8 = 20.16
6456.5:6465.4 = 22.67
